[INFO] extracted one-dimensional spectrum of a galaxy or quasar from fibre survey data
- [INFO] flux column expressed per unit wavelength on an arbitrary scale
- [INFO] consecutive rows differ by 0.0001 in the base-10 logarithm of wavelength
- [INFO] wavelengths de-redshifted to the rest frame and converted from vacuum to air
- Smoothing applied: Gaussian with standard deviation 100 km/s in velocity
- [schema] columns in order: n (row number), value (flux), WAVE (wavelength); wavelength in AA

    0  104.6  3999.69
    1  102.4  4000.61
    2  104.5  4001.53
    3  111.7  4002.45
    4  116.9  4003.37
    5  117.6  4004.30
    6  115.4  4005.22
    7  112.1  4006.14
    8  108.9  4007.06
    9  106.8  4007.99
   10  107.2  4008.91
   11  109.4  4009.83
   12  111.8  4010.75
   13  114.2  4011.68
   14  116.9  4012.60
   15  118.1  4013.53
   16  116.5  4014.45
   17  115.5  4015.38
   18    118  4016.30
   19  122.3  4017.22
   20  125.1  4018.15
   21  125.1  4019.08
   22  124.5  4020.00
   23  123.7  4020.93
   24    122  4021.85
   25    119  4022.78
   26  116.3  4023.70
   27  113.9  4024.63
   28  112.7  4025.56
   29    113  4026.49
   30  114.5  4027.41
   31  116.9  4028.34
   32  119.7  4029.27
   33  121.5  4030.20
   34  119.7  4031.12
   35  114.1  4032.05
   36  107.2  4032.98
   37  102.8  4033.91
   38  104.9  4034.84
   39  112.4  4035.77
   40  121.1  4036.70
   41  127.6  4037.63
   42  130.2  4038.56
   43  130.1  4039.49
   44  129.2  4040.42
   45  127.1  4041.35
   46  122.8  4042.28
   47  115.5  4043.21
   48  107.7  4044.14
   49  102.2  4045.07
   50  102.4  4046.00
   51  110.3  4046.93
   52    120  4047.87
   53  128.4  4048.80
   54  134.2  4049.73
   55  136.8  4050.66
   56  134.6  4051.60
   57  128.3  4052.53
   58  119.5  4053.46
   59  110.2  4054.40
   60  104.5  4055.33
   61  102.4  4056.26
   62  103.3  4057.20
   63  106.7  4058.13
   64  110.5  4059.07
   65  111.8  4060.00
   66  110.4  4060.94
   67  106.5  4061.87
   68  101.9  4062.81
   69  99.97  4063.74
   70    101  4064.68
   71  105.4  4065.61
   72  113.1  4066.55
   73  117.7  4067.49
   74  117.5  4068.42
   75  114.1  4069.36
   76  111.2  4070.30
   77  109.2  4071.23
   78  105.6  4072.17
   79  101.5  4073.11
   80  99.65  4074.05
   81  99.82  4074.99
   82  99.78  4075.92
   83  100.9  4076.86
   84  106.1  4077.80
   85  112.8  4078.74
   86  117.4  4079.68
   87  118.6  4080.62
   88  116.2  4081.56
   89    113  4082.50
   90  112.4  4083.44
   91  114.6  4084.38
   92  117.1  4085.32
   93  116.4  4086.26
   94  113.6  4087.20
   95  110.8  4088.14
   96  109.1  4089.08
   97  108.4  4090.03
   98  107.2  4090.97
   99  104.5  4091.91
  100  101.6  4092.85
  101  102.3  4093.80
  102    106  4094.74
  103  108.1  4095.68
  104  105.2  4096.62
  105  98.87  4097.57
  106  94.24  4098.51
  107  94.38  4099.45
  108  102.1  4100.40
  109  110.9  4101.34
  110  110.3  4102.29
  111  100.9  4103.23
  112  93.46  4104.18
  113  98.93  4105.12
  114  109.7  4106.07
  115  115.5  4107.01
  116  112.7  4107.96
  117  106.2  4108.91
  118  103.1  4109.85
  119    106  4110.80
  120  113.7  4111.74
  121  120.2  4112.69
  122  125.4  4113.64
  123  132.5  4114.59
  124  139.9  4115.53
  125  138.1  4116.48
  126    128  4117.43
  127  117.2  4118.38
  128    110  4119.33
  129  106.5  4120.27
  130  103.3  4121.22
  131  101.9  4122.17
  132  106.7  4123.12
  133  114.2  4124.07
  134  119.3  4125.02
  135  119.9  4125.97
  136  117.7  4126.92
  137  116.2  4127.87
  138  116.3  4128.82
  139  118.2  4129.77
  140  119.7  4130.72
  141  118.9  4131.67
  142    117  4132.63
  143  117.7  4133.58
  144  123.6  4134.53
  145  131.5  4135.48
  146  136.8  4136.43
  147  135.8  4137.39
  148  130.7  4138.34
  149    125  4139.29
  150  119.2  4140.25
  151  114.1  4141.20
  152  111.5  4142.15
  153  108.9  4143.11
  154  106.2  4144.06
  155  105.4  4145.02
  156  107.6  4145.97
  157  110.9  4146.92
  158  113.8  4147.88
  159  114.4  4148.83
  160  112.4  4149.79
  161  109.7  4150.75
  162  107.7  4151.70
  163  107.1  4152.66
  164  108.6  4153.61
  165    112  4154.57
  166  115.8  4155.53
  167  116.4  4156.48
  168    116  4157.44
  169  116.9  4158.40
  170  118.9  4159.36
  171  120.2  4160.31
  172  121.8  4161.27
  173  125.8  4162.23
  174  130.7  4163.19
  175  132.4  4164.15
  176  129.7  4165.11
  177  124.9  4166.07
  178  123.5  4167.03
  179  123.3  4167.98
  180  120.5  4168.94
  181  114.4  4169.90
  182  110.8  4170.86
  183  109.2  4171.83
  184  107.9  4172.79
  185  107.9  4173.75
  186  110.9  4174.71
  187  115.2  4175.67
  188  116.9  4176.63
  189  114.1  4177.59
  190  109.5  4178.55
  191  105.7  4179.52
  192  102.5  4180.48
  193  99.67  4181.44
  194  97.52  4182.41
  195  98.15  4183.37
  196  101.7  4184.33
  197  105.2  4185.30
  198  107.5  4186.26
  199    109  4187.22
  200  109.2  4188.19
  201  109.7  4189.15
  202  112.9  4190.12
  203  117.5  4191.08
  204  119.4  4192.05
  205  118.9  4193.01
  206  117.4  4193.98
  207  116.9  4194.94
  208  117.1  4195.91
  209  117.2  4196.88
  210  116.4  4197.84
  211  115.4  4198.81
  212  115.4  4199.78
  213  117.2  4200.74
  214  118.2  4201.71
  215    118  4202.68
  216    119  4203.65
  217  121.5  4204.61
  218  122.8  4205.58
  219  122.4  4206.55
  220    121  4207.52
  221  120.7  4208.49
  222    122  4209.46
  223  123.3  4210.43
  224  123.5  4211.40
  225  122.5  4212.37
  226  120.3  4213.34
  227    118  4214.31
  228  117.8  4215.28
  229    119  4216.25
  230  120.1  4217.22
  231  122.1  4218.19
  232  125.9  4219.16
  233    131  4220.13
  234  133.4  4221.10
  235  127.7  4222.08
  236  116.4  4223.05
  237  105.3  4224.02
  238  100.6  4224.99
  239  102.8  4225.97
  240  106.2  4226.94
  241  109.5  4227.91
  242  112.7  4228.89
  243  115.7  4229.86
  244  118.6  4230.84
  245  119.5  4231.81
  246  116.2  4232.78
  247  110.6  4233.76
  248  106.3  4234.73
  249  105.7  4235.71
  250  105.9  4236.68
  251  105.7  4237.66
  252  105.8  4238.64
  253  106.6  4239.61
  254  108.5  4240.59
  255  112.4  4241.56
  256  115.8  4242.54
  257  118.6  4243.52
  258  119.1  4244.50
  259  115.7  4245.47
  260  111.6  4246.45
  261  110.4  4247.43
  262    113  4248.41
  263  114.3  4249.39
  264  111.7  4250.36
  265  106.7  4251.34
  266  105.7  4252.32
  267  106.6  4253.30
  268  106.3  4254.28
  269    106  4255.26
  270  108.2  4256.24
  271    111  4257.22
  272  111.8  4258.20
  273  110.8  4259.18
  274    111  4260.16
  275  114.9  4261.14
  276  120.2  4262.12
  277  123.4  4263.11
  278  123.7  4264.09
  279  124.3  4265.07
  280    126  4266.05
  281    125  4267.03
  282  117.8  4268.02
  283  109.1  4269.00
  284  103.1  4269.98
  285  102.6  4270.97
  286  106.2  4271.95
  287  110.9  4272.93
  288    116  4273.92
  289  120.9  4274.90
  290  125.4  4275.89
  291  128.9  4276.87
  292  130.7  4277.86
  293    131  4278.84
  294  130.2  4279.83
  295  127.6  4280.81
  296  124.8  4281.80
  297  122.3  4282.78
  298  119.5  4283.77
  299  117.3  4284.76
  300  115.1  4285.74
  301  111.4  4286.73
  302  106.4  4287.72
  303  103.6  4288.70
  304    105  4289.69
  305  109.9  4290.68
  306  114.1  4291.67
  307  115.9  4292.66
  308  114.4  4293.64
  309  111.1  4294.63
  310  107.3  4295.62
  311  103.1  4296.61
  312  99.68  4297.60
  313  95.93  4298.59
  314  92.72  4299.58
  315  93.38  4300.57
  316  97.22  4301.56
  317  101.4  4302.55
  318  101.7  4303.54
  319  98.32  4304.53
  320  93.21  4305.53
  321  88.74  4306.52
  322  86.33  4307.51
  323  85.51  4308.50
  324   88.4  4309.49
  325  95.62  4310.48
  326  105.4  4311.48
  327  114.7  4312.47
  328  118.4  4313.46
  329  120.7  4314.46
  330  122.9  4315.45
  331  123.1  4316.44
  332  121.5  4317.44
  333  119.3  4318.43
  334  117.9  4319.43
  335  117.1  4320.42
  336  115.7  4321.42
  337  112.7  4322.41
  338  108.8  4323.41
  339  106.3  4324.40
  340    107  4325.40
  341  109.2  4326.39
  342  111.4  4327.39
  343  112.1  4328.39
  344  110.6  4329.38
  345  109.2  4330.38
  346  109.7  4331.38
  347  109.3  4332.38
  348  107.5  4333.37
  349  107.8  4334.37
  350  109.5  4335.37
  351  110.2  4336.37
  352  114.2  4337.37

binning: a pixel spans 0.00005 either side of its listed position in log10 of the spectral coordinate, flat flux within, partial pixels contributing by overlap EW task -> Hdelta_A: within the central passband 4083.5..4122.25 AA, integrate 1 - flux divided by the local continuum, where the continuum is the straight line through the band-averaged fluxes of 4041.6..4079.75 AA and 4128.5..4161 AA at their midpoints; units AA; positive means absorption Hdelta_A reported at 1.3 AA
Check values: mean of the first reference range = 111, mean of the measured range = 110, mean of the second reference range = 117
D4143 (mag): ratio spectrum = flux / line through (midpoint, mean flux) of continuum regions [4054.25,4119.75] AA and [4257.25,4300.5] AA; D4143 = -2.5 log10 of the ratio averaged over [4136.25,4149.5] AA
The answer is -0.05 mag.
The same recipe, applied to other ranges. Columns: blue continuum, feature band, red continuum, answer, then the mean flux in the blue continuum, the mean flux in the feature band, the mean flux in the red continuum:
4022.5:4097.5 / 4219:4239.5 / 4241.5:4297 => 0.013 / 113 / 113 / 115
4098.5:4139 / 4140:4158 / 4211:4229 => 0.046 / 116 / 111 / 118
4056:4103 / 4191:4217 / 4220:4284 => -0.060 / 108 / 119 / 115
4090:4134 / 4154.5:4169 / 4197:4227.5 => -0.064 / 112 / 122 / 119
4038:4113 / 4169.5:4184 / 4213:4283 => 0.054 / 111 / 108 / 115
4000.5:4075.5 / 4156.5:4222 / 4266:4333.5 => -0.044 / 114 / 117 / 111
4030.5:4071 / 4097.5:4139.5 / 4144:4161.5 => -0.017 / 115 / 115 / 113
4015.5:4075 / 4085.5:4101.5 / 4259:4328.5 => 0.087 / 115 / 106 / 112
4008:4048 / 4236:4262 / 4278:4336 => 0.002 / 117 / 111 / 109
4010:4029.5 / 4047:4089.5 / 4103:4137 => 0.047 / 118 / 112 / 116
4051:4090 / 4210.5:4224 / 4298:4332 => -0.136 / 110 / 122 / 106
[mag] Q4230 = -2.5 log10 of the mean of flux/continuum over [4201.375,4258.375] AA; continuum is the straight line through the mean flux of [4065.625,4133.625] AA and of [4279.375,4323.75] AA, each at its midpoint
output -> -0.05 mag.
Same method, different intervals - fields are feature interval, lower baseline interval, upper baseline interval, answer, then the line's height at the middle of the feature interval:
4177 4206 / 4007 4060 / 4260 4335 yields 0.012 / 114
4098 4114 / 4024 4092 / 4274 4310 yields 0.055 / 112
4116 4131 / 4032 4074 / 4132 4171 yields 0.012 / 117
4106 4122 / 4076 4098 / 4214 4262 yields -0.065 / 110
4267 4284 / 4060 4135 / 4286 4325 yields -0.119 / 107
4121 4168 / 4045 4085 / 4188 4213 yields -0.018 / 116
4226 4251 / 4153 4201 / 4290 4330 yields -0.008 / 111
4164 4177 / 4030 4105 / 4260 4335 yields -0.058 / 111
